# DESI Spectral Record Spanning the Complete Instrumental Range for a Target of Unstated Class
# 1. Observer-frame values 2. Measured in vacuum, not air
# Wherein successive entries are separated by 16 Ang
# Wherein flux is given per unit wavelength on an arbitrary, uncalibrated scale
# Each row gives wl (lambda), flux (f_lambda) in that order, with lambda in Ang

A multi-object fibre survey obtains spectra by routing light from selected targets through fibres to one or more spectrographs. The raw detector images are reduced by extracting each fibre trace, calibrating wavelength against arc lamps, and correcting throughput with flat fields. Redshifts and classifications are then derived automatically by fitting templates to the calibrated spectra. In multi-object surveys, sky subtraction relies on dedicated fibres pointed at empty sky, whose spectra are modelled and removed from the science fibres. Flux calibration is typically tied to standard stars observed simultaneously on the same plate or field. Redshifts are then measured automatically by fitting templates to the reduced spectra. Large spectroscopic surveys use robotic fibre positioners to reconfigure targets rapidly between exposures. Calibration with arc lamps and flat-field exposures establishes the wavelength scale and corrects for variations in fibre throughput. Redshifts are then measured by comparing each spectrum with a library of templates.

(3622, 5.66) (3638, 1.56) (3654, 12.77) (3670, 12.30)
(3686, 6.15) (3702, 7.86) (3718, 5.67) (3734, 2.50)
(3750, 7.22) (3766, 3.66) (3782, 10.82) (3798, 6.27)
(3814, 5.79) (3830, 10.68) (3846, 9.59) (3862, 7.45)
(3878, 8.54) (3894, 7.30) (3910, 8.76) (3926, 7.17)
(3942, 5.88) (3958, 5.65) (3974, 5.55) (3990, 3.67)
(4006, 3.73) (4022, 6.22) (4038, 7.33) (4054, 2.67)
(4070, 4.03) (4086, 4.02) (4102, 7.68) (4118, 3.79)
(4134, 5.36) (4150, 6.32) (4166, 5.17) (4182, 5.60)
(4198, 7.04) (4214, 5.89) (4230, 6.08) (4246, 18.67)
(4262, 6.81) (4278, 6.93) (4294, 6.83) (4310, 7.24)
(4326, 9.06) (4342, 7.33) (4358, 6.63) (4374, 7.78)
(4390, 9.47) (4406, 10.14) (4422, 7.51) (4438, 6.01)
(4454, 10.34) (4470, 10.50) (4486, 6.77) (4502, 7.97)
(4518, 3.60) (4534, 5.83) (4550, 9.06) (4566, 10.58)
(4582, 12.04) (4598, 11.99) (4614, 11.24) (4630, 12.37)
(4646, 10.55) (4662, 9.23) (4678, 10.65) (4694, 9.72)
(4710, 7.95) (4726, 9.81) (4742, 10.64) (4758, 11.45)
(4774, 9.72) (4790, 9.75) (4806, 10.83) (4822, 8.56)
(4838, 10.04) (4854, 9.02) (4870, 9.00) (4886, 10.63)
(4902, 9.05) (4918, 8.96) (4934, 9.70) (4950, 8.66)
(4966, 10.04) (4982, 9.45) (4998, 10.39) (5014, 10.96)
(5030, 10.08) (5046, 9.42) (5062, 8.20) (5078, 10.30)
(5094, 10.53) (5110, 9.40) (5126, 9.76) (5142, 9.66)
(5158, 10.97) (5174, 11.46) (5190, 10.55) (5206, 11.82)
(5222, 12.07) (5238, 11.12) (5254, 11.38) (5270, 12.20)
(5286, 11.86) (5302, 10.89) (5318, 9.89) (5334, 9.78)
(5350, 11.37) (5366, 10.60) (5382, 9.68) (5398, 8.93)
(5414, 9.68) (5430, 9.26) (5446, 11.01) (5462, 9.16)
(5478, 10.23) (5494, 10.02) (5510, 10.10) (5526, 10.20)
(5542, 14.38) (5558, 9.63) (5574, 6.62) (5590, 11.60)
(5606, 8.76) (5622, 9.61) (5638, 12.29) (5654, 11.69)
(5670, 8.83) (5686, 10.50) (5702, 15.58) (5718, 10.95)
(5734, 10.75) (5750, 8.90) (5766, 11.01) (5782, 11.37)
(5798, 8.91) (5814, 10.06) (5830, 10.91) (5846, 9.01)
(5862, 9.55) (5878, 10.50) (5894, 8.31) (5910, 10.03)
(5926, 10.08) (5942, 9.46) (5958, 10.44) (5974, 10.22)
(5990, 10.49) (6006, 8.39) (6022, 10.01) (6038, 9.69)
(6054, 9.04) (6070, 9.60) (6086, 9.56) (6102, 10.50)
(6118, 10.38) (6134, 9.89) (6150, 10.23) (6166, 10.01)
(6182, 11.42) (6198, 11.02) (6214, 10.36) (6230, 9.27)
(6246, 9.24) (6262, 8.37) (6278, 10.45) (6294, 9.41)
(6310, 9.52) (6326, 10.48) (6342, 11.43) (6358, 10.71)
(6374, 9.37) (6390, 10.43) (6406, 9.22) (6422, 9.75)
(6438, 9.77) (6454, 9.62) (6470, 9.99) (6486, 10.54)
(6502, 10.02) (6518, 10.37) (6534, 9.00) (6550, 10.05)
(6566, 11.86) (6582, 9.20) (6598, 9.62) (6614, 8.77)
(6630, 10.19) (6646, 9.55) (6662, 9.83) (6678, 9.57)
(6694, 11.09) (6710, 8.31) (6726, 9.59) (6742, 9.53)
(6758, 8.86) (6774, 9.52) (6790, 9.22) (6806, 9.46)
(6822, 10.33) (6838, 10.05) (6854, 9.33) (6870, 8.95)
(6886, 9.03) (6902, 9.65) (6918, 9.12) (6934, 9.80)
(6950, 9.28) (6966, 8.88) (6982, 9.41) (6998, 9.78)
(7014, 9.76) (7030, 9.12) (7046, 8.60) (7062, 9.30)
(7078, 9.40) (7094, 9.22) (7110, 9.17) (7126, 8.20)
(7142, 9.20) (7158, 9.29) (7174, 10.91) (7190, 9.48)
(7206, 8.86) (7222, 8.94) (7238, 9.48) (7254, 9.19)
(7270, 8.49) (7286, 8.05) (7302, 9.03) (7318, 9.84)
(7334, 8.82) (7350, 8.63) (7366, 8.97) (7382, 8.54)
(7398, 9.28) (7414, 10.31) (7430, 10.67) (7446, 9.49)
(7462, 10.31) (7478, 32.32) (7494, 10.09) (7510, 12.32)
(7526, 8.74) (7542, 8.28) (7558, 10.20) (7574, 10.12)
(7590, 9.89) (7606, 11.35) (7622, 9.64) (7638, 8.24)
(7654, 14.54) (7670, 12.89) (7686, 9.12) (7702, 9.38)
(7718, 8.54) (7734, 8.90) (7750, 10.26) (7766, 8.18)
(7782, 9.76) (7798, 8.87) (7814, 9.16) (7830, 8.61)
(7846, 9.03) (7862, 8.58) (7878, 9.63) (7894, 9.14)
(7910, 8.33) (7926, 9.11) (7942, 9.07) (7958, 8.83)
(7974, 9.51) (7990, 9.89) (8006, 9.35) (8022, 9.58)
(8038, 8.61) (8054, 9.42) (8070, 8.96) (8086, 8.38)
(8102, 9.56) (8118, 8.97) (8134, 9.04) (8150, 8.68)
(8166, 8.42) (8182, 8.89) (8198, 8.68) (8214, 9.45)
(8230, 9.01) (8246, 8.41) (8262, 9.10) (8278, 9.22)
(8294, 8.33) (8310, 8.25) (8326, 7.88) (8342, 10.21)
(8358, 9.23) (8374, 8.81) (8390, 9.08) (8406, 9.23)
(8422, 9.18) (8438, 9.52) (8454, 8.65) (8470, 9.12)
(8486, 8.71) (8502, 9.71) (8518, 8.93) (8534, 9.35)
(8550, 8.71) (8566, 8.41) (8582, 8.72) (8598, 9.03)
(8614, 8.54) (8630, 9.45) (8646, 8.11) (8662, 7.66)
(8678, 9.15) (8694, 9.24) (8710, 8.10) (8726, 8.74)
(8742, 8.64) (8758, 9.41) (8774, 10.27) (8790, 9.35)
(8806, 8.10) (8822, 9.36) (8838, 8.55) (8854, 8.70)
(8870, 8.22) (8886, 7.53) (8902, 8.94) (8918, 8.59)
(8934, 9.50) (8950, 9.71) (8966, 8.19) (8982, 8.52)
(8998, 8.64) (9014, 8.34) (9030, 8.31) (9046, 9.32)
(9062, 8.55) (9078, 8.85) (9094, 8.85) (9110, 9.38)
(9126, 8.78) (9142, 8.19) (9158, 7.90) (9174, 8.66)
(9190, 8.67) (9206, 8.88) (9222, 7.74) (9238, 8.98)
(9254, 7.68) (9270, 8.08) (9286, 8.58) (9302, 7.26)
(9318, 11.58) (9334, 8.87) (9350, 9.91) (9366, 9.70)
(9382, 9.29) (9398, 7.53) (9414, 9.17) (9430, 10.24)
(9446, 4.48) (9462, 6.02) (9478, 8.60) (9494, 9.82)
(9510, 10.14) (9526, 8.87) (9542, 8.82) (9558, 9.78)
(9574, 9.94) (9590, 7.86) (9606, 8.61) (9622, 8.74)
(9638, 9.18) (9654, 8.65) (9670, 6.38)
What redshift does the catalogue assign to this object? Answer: 0.14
